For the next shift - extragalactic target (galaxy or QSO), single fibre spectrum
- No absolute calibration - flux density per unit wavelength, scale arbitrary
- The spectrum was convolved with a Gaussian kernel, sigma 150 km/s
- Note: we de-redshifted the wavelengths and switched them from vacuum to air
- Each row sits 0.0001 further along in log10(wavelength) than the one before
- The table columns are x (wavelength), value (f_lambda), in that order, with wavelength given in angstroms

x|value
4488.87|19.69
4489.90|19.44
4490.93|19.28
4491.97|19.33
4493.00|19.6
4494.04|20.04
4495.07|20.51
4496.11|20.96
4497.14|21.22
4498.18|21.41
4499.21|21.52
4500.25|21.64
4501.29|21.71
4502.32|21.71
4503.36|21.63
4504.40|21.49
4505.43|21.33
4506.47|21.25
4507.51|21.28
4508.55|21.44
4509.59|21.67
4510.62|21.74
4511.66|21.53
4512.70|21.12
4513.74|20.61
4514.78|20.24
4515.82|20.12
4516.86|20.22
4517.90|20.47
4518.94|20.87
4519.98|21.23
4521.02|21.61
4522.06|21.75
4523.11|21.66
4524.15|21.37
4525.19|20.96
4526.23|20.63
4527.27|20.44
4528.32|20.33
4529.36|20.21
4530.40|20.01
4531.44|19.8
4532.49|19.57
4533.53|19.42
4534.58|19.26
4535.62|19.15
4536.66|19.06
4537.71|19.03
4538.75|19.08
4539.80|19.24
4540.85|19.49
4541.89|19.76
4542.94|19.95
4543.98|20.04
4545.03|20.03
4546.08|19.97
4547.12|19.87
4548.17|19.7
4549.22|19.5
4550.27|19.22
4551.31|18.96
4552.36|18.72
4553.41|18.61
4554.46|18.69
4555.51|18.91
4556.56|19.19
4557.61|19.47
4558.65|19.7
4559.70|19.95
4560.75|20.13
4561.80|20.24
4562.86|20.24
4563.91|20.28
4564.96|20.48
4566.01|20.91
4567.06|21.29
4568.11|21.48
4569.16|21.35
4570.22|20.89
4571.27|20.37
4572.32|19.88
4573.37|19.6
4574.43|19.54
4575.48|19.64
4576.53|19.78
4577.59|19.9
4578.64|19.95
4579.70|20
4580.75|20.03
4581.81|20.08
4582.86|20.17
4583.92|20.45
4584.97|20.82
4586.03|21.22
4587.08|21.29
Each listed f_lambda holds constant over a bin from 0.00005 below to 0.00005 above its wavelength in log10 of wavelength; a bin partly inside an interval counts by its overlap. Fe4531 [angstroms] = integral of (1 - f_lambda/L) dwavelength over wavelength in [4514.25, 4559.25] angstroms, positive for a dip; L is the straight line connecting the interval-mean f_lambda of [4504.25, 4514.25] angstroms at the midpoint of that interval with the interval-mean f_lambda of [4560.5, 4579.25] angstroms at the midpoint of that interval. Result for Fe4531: 2.1 angstroms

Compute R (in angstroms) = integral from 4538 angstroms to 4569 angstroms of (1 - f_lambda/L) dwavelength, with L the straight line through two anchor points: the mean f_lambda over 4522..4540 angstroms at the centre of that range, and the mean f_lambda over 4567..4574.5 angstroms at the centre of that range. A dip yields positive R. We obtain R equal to 0.8 angstroms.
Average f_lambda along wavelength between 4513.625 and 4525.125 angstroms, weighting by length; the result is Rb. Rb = 20.9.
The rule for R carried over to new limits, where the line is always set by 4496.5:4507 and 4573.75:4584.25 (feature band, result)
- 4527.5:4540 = 0.78 angstroms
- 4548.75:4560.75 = 0.71 angstroms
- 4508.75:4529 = 0.16 angstroms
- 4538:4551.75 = 0.68 angstroms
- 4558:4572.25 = -0.23 angstroms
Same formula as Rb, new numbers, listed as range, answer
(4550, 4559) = 19.1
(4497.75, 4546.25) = 20.6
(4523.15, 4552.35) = 19.8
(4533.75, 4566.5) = 19.6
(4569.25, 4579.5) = 20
